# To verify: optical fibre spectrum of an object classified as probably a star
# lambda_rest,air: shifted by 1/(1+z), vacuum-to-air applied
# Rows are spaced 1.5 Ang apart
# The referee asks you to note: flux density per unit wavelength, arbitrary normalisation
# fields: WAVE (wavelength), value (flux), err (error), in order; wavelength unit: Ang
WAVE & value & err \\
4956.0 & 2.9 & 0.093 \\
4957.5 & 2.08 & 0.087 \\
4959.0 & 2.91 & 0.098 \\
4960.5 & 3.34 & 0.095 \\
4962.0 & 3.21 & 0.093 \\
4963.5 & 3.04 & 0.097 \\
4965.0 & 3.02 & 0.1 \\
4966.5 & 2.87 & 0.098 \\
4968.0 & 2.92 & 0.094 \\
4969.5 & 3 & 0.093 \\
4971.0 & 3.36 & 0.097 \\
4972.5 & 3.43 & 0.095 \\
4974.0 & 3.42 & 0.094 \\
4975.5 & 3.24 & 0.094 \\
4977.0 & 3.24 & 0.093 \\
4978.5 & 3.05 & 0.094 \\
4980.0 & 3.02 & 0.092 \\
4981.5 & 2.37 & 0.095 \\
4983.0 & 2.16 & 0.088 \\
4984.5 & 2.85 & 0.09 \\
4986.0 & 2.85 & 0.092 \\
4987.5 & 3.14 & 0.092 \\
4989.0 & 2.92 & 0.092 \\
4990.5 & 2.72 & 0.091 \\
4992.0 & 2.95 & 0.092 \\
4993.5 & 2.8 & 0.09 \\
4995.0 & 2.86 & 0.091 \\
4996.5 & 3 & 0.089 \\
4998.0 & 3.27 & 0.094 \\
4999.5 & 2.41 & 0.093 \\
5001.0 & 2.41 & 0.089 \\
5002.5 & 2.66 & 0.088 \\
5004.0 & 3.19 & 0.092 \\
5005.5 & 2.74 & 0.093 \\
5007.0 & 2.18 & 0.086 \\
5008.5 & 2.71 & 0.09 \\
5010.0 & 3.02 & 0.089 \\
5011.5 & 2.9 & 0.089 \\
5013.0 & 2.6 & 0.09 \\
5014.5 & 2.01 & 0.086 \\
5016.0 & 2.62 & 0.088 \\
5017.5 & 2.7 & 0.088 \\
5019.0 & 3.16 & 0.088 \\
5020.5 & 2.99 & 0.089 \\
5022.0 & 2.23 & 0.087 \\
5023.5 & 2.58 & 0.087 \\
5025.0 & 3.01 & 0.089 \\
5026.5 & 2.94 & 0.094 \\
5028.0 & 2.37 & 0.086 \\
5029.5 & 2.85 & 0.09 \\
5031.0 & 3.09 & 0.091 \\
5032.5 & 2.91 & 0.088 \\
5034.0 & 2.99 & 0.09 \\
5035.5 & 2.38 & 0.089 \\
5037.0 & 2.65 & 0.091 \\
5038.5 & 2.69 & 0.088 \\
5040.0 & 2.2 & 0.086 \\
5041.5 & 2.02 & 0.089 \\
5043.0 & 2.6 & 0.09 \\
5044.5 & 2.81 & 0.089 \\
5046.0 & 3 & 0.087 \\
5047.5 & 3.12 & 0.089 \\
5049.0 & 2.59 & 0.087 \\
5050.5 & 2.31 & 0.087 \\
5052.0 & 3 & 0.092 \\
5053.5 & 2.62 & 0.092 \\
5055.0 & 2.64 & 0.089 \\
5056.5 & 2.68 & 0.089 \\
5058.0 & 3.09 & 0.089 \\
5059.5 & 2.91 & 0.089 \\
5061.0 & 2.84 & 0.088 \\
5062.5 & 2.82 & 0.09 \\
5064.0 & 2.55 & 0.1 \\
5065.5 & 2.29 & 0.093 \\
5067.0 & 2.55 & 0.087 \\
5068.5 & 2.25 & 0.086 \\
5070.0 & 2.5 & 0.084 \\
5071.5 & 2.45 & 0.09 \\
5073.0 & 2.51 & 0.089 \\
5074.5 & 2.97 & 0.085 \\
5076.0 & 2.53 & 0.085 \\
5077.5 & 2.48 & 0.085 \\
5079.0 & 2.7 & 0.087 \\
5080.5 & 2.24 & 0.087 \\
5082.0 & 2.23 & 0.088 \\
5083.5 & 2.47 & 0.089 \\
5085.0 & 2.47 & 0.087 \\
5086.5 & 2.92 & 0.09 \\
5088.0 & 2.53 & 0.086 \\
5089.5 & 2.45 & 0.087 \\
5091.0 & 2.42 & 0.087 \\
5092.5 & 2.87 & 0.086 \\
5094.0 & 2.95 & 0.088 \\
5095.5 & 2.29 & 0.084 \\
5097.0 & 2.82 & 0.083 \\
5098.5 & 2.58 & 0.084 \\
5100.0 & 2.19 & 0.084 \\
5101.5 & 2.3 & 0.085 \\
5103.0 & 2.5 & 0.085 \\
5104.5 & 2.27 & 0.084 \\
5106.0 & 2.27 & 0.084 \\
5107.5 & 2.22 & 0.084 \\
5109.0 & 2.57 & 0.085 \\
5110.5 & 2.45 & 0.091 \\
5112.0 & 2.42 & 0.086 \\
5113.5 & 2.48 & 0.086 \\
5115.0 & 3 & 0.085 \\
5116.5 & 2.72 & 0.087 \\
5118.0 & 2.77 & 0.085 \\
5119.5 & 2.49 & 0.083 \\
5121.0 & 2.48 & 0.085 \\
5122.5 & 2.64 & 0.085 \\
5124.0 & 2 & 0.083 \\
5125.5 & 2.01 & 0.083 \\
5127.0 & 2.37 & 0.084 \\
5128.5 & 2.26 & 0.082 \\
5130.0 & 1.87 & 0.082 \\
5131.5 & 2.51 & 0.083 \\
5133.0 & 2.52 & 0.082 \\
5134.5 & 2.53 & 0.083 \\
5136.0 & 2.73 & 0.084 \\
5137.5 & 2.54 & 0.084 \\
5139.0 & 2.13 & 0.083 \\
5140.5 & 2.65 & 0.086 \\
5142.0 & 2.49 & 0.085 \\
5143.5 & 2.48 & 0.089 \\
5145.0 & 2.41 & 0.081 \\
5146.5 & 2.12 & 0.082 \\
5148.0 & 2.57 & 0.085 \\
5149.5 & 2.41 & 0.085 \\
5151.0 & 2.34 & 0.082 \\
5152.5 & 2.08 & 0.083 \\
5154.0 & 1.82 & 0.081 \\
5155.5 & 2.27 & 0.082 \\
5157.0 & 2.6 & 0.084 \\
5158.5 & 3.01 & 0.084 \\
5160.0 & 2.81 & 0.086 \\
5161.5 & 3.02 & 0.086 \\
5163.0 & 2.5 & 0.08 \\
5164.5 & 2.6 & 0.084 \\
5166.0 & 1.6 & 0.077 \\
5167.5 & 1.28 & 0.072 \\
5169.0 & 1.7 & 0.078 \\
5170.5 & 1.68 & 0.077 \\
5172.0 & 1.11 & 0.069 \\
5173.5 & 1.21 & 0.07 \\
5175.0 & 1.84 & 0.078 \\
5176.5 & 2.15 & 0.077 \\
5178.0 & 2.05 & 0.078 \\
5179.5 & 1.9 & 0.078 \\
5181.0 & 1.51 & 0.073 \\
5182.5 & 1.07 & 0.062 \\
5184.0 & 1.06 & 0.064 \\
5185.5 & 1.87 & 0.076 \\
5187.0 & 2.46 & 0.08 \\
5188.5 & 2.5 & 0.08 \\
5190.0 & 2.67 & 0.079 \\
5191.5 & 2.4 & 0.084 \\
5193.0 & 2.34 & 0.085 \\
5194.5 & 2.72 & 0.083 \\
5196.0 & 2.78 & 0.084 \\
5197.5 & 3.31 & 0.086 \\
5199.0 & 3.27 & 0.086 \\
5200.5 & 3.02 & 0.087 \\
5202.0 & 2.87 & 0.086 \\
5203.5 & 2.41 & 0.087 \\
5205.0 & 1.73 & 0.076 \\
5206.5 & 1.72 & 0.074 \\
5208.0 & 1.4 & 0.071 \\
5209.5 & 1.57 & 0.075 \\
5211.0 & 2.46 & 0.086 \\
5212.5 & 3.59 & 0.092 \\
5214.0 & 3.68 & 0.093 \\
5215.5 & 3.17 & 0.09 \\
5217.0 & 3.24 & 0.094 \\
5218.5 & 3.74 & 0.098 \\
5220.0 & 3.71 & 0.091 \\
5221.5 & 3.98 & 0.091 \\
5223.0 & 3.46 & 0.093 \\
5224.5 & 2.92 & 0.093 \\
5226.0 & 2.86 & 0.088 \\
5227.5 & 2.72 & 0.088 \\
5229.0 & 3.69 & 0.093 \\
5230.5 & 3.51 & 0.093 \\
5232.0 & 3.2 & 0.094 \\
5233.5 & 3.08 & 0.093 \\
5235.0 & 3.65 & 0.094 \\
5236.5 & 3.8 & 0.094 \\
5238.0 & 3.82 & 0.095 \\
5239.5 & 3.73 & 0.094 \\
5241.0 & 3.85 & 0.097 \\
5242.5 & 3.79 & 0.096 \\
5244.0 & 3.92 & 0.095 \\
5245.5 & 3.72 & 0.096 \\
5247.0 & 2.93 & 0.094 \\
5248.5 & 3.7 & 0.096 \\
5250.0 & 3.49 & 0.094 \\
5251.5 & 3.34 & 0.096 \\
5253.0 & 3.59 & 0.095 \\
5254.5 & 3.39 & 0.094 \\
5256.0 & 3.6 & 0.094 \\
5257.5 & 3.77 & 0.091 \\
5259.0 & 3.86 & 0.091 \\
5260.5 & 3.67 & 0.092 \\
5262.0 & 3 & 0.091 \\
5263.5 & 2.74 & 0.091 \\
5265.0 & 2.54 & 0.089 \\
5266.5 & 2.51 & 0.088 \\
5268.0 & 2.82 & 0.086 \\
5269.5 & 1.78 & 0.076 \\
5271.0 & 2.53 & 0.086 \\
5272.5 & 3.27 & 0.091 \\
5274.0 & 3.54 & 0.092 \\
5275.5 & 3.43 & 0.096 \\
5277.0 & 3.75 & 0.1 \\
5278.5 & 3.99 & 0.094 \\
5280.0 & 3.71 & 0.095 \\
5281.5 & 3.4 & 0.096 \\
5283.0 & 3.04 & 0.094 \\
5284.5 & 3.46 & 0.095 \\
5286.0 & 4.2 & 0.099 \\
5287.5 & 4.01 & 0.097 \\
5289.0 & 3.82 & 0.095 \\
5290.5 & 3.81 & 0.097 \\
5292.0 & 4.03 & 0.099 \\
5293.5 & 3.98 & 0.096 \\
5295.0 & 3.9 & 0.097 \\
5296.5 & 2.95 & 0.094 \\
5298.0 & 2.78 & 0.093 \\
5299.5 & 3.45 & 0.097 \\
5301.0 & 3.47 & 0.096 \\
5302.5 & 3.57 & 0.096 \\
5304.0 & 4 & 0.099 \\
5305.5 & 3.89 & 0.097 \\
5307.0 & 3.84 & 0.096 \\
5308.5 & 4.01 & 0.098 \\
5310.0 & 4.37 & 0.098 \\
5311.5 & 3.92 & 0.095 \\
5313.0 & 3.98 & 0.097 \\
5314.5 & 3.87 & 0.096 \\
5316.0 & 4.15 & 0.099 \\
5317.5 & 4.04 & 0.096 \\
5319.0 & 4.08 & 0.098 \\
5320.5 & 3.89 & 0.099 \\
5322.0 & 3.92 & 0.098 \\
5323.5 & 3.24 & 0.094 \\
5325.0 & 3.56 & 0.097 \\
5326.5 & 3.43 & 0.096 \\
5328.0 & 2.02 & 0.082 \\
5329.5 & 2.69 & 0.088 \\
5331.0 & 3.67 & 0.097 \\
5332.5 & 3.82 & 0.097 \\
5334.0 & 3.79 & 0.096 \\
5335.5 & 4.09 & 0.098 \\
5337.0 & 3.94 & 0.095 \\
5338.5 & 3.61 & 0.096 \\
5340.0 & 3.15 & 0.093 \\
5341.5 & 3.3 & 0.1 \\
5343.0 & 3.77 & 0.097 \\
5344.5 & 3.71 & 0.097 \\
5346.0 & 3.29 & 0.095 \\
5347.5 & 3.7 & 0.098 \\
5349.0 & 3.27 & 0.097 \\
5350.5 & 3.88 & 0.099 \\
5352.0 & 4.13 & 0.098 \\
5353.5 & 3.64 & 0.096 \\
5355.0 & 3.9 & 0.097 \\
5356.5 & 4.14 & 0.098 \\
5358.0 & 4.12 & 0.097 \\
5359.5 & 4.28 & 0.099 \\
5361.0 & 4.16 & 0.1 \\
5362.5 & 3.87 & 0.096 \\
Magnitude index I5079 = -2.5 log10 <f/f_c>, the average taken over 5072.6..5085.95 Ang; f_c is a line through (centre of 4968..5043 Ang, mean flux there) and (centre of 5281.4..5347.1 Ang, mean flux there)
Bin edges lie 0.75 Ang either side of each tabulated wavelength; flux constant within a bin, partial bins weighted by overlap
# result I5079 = 0.19 mag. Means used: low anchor 2.79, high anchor 3.66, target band 2.52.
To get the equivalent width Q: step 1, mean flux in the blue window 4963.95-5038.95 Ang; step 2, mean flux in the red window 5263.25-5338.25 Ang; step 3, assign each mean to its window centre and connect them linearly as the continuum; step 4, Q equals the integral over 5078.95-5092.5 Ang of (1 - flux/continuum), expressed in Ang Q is 2.4 Ang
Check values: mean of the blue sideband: 2.83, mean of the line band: 2.5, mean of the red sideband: 3.54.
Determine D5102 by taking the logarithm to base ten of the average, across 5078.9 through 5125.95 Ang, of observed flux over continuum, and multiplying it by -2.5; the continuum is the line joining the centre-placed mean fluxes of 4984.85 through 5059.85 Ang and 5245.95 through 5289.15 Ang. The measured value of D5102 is 0.18 mag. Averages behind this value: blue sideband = 2.74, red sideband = 3.34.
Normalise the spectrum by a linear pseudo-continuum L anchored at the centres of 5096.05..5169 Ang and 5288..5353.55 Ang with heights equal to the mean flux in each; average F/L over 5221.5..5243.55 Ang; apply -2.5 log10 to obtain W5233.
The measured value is -0.13 mag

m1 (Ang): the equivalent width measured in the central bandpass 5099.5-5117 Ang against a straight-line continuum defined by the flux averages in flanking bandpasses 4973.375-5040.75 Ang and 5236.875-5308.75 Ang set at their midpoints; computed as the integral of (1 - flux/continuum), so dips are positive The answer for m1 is 3.4 Ang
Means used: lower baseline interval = 2.78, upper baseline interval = 3.49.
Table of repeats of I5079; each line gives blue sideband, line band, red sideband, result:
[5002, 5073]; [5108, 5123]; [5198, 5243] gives 0.11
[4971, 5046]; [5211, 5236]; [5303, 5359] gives 0.02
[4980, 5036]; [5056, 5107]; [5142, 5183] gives -0.05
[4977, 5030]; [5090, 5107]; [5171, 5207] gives -0.02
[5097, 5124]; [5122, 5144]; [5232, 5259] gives 0.13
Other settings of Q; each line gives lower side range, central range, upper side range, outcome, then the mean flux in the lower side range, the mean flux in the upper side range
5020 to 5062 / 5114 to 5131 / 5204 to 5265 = 3.0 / 2.72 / 3.26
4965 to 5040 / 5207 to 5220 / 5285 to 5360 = 2.0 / 2.82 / 3.72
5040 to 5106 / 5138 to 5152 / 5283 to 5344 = 2.5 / 2.58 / 3.68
